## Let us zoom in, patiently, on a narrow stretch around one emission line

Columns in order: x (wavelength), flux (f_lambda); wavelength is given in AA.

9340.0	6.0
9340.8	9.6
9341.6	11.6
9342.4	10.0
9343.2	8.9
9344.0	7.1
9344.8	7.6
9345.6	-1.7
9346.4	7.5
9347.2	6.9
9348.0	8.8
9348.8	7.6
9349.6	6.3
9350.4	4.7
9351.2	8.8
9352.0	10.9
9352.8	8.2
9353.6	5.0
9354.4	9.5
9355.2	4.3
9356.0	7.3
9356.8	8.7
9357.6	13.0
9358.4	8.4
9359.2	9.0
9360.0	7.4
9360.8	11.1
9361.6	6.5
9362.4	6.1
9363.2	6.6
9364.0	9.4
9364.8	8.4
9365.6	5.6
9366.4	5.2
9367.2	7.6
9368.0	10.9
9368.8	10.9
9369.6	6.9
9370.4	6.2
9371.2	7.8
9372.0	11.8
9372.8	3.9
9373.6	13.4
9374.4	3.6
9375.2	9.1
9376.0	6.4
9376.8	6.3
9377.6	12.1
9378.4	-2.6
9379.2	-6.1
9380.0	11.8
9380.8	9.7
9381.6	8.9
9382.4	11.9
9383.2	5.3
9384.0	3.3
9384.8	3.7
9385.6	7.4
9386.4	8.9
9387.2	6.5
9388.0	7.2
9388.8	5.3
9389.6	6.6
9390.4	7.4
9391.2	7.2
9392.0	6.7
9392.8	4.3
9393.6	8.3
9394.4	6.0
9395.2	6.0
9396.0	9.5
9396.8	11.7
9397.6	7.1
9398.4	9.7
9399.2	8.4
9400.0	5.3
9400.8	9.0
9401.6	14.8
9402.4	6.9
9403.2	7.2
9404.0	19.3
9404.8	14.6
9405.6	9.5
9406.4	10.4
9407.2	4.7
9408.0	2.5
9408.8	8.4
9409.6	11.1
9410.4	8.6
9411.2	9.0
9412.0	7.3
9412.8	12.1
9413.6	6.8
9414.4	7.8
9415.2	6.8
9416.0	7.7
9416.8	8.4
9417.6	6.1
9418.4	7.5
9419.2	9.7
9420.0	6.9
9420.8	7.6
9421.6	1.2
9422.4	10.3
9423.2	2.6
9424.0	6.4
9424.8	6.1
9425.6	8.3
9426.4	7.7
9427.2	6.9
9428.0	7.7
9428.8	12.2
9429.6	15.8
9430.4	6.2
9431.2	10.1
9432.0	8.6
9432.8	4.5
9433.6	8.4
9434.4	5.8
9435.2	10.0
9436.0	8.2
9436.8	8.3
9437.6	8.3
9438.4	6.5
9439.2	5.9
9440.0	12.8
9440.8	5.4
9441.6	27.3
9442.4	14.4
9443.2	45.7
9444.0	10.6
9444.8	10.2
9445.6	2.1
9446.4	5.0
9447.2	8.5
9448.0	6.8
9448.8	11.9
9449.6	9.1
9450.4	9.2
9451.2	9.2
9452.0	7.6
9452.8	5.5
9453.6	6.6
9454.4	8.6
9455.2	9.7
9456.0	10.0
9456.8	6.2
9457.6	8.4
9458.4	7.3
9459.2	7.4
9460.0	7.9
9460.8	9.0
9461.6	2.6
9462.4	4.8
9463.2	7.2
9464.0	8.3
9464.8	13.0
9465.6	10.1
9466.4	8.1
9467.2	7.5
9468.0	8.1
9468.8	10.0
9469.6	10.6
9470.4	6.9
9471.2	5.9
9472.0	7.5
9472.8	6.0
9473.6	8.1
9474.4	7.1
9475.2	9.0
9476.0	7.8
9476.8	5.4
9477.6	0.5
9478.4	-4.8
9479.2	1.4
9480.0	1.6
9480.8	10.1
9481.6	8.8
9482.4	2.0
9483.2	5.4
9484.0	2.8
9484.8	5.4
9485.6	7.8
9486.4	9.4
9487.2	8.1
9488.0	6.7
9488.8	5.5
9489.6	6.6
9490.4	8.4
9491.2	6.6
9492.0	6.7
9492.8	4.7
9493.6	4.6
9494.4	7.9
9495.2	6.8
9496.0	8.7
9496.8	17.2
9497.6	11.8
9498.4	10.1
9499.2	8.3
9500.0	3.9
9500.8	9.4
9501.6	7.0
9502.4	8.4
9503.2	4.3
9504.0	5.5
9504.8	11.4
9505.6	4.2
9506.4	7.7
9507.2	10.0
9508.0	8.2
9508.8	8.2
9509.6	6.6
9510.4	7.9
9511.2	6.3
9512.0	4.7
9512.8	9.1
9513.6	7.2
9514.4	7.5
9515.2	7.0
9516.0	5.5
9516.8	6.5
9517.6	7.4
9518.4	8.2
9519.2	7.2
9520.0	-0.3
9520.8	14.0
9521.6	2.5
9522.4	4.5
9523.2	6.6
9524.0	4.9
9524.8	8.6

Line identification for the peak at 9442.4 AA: [S II] 6716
